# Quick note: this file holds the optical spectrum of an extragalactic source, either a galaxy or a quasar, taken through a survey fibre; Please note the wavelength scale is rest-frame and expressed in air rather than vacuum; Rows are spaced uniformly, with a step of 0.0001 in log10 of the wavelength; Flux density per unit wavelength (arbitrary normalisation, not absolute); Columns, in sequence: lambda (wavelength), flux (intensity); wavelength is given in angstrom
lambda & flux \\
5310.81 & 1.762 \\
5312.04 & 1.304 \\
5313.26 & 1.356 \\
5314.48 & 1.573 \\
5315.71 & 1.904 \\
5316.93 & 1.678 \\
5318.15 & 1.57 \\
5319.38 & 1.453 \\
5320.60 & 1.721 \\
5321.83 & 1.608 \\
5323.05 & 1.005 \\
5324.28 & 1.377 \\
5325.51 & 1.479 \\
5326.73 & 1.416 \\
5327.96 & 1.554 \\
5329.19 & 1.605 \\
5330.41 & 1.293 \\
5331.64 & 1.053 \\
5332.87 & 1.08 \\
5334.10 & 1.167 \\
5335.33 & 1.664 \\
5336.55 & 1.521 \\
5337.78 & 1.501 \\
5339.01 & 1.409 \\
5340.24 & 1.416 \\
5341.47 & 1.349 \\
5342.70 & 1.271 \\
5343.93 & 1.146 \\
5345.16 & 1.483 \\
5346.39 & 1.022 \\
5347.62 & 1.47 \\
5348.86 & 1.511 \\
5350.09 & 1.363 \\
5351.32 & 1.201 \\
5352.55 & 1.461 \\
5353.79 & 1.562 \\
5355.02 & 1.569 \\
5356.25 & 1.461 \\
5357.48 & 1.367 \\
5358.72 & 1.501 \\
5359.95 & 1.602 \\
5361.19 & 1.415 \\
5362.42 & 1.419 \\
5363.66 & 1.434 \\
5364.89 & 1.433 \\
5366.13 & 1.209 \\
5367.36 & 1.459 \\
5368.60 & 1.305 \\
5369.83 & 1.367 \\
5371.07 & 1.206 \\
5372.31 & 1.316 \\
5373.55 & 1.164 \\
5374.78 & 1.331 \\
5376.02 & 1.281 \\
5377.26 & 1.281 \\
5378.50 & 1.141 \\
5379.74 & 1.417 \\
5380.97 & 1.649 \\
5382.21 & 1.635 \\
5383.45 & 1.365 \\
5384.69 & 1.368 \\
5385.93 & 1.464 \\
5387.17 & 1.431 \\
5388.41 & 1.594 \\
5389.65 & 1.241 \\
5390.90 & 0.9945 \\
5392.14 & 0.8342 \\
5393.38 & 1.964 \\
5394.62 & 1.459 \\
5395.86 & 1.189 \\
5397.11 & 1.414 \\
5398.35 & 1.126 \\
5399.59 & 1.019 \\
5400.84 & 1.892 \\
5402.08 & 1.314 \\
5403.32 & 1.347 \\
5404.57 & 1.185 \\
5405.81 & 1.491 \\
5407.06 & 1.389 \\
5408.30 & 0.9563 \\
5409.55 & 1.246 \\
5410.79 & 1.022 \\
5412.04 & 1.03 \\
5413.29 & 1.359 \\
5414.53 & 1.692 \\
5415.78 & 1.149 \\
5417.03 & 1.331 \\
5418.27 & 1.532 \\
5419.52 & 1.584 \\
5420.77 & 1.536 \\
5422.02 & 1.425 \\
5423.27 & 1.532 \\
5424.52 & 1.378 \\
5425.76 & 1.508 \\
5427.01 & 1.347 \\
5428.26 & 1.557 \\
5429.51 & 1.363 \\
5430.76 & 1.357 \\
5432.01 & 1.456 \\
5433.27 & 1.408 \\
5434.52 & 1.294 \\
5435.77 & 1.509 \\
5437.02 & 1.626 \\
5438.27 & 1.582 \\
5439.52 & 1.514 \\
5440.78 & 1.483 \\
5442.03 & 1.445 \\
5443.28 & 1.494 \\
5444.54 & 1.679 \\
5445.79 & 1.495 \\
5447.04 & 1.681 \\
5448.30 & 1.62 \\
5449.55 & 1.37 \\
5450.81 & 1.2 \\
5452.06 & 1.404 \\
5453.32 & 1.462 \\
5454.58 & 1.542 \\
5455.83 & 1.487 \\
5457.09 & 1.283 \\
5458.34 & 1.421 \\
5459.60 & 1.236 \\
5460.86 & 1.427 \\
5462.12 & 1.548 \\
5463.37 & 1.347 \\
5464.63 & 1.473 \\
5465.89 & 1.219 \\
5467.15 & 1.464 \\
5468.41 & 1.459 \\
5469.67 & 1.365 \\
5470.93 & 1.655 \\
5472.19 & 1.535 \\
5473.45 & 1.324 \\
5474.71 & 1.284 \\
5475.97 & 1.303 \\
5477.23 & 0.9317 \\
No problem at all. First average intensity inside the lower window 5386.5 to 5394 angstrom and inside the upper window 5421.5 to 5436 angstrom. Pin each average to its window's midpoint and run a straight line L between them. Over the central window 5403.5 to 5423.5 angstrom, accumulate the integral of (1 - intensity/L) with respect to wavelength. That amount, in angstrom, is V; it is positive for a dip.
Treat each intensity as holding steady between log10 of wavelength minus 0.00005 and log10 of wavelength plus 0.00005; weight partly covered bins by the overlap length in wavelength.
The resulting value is 0.8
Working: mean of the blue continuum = 1.34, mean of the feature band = 1.34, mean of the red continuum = 1.43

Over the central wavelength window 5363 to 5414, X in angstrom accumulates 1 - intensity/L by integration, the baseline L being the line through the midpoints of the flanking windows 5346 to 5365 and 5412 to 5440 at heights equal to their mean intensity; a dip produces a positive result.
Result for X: 4.0 angstrom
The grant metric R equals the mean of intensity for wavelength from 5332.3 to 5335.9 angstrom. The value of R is 1.3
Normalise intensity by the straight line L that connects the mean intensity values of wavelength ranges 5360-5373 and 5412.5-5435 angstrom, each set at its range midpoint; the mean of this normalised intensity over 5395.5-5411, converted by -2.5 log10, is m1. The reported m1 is 0.10 mag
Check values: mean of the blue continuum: 1.37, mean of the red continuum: 1.43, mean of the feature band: 1.28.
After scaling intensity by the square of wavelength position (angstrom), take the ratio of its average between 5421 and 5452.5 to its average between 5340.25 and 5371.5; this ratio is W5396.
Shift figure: 1.1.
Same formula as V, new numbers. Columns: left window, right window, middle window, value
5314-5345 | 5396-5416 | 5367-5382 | 0.17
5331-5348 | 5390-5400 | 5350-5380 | -1.81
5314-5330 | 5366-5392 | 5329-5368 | 1.43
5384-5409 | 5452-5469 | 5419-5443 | -1.62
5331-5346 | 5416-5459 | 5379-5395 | -0.19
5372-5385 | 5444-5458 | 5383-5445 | 1.19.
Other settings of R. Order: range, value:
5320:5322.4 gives 1.66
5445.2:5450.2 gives 1.54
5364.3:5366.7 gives 1.32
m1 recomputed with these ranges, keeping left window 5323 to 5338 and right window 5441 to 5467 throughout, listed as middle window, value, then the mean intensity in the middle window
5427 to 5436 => 0.01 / 1.41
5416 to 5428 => -0.02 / 1.46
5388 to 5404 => 0.06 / 1.33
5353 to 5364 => -0.07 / 1.48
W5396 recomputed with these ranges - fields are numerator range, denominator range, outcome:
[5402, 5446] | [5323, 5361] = 1.04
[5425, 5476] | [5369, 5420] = 1.11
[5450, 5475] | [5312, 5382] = 1.05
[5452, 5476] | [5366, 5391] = 1.08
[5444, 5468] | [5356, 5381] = 1.09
